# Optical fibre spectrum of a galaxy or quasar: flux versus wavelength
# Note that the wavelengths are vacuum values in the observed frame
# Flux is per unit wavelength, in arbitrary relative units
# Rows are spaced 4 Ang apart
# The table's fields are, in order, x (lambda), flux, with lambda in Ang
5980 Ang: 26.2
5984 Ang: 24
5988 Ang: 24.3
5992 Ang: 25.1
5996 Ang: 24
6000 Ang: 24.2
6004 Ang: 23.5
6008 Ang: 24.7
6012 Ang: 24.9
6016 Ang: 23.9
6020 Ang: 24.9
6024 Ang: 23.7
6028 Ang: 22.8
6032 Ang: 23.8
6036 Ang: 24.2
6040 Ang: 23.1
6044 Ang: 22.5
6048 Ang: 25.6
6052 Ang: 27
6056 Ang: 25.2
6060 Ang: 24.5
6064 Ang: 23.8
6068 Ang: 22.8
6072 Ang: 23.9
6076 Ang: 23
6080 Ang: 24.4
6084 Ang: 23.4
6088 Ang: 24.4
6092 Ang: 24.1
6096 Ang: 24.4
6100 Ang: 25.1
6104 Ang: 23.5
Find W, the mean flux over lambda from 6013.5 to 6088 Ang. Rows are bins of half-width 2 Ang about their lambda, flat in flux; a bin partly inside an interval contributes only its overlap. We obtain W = 24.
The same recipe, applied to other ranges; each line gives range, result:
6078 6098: 24.1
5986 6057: 24.3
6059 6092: 23.8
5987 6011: 24.3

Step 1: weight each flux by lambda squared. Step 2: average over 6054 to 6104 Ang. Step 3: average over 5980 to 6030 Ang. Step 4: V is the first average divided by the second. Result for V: 1.0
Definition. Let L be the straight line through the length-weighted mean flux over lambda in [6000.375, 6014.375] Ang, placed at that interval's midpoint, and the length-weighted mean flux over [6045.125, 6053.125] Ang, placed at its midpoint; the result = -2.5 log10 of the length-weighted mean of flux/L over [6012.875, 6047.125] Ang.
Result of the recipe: 0.06 mag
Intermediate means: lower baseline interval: 24.3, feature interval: 23.7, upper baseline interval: 25.8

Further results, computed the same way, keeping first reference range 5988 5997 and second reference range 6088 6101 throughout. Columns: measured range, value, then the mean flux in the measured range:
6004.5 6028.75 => 0.016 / 24.2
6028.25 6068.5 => 0.012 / 24.2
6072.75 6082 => 0.034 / 23.7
